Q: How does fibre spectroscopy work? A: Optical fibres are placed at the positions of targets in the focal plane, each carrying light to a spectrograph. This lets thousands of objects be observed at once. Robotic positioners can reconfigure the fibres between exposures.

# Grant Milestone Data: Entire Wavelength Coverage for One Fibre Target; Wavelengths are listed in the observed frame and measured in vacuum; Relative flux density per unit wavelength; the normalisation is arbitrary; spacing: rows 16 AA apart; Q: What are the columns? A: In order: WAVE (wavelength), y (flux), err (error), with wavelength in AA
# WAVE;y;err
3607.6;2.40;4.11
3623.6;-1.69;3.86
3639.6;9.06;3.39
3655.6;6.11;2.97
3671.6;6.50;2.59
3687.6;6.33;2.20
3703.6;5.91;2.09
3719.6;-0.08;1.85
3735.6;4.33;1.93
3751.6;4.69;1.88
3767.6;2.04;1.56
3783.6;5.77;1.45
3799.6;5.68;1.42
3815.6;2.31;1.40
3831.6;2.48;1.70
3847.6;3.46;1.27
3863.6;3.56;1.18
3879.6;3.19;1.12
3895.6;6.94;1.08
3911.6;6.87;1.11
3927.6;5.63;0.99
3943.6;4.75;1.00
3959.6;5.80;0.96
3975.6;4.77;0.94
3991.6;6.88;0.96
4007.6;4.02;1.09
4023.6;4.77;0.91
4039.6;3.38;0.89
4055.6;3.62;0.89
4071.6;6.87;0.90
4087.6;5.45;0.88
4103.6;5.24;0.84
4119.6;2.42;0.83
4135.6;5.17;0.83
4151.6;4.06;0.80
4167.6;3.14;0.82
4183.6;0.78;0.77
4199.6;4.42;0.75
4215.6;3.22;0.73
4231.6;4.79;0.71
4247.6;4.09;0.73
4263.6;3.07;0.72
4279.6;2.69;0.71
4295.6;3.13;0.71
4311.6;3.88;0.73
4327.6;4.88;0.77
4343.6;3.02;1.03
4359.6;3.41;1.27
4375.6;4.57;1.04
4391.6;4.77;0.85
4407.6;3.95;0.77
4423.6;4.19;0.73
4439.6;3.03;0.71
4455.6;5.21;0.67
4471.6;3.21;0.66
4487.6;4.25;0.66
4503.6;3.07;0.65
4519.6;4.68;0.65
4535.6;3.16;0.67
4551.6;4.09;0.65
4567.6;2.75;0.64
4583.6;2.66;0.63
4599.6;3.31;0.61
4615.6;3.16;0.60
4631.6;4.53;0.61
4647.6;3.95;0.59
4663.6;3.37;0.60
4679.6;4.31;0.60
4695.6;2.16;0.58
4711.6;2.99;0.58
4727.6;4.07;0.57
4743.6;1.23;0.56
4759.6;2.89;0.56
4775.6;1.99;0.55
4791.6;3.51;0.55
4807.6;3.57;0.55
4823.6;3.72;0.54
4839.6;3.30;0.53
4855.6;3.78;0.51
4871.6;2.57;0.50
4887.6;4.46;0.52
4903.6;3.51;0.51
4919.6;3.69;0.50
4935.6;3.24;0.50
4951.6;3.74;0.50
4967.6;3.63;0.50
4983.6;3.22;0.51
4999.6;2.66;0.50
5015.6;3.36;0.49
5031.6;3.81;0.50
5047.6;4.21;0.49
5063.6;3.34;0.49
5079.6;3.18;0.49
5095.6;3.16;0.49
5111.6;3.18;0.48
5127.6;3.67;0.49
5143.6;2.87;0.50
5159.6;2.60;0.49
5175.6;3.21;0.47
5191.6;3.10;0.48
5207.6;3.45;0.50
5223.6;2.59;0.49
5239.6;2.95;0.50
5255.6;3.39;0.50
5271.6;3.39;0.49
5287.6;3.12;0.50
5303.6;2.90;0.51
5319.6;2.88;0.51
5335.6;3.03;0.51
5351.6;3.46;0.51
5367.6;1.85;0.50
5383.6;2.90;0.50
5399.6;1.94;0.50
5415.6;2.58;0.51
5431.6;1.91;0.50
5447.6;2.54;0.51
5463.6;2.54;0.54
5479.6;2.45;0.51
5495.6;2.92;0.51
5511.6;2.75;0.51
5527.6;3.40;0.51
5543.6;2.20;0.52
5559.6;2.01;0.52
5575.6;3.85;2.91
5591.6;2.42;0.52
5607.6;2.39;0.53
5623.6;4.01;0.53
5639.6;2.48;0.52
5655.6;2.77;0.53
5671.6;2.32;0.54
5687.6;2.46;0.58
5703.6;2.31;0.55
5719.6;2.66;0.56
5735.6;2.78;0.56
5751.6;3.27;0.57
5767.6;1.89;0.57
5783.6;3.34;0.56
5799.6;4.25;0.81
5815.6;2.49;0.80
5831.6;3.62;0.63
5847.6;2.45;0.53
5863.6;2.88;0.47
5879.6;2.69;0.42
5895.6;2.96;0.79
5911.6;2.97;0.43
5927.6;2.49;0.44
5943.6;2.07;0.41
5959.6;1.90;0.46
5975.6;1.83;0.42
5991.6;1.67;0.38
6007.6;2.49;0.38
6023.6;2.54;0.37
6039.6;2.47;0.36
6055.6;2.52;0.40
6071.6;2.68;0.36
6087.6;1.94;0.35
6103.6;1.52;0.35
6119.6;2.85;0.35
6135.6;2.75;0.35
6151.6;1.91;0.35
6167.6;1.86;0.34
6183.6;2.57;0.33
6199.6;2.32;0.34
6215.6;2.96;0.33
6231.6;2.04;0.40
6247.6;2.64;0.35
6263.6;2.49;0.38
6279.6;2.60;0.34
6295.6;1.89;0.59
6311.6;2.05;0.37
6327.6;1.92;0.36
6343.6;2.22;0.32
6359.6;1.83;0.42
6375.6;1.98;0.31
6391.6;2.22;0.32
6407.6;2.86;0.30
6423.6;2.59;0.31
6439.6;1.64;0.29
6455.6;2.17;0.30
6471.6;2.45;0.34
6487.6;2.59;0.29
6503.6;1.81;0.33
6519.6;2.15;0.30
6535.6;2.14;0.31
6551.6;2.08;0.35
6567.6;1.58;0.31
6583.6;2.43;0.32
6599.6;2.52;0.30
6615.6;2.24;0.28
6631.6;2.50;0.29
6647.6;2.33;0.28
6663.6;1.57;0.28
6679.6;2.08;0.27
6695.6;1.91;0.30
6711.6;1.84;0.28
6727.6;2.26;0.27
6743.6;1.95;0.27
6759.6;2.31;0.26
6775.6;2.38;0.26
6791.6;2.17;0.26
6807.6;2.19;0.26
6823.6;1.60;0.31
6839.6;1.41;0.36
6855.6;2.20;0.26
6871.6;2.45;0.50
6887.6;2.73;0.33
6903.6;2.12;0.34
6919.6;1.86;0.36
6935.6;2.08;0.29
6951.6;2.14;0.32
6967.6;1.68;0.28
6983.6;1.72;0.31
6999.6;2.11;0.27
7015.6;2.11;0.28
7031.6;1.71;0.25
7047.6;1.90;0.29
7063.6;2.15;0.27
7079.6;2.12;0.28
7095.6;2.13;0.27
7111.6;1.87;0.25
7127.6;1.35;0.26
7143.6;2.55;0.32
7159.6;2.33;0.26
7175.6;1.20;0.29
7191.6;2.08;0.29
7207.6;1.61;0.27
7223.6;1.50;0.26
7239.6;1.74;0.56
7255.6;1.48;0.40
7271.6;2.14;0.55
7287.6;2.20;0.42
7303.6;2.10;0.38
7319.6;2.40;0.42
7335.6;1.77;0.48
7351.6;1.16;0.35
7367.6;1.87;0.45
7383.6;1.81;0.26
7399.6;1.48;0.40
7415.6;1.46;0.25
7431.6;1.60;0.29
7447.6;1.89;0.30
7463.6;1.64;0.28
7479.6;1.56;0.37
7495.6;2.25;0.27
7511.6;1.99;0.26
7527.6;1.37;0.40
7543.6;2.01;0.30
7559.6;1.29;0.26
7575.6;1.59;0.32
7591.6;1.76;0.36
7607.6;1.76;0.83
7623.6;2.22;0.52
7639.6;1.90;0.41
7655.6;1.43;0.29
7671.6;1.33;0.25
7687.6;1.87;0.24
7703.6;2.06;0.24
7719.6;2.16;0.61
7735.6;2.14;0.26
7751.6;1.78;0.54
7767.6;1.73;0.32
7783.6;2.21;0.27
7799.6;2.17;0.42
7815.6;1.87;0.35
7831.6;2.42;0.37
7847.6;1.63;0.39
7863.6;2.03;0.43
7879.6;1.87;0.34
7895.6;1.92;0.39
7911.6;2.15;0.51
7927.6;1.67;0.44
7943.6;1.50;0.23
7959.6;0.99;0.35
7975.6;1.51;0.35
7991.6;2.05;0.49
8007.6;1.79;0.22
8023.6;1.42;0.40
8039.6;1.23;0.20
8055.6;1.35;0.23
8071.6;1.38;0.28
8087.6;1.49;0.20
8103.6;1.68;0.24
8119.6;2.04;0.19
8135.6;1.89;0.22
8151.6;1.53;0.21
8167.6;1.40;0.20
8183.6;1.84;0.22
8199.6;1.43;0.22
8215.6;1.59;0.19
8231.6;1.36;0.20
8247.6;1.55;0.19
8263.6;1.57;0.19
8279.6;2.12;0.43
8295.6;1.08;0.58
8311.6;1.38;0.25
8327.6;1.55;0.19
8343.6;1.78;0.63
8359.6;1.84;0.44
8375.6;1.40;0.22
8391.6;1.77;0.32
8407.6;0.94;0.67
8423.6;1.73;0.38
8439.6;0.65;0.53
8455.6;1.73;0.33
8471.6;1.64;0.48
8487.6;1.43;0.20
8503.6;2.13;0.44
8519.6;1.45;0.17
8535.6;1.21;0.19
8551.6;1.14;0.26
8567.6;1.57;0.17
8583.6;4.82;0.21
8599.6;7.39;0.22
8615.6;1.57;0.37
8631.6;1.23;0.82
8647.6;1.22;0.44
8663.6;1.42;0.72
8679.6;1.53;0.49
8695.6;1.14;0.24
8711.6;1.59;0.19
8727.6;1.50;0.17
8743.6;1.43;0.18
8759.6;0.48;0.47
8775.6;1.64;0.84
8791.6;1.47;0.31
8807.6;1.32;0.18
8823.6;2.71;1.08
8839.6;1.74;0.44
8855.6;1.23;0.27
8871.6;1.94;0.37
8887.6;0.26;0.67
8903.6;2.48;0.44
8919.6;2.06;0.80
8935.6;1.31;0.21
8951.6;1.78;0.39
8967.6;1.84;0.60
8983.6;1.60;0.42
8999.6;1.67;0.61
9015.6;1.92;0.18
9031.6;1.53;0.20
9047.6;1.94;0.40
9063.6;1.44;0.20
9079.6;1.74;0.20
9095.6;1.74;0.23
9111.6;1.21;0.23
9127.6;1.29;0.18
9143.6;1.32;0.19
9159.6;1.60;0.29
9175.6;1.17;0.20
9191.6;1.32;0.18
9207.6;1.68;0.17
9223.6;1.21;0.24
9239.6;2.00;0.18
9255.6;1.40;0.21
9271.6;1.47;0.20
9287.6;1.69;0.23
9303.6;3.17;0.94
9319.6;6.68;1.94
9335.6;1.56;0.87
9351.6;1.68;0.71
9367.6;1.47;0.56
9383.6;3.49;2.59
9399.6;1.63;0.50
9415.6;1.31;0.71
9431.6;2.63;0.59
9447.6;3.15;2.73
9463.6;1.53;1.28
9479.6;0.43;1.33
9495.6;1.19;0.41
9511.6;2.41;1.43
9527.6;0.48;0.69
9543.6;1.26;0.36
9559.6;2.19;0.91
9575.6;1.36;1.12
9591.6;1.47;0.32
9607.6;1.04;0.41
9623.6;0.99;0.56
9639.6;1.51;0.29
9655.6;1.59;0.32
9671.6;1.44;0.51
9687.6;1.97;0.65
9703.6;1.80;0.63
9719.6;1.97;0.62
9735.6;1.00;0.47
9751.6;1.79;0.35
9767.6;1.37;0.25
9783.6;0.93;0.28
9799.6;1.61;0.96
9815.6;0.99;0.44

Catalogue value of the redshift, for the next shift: 1.30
